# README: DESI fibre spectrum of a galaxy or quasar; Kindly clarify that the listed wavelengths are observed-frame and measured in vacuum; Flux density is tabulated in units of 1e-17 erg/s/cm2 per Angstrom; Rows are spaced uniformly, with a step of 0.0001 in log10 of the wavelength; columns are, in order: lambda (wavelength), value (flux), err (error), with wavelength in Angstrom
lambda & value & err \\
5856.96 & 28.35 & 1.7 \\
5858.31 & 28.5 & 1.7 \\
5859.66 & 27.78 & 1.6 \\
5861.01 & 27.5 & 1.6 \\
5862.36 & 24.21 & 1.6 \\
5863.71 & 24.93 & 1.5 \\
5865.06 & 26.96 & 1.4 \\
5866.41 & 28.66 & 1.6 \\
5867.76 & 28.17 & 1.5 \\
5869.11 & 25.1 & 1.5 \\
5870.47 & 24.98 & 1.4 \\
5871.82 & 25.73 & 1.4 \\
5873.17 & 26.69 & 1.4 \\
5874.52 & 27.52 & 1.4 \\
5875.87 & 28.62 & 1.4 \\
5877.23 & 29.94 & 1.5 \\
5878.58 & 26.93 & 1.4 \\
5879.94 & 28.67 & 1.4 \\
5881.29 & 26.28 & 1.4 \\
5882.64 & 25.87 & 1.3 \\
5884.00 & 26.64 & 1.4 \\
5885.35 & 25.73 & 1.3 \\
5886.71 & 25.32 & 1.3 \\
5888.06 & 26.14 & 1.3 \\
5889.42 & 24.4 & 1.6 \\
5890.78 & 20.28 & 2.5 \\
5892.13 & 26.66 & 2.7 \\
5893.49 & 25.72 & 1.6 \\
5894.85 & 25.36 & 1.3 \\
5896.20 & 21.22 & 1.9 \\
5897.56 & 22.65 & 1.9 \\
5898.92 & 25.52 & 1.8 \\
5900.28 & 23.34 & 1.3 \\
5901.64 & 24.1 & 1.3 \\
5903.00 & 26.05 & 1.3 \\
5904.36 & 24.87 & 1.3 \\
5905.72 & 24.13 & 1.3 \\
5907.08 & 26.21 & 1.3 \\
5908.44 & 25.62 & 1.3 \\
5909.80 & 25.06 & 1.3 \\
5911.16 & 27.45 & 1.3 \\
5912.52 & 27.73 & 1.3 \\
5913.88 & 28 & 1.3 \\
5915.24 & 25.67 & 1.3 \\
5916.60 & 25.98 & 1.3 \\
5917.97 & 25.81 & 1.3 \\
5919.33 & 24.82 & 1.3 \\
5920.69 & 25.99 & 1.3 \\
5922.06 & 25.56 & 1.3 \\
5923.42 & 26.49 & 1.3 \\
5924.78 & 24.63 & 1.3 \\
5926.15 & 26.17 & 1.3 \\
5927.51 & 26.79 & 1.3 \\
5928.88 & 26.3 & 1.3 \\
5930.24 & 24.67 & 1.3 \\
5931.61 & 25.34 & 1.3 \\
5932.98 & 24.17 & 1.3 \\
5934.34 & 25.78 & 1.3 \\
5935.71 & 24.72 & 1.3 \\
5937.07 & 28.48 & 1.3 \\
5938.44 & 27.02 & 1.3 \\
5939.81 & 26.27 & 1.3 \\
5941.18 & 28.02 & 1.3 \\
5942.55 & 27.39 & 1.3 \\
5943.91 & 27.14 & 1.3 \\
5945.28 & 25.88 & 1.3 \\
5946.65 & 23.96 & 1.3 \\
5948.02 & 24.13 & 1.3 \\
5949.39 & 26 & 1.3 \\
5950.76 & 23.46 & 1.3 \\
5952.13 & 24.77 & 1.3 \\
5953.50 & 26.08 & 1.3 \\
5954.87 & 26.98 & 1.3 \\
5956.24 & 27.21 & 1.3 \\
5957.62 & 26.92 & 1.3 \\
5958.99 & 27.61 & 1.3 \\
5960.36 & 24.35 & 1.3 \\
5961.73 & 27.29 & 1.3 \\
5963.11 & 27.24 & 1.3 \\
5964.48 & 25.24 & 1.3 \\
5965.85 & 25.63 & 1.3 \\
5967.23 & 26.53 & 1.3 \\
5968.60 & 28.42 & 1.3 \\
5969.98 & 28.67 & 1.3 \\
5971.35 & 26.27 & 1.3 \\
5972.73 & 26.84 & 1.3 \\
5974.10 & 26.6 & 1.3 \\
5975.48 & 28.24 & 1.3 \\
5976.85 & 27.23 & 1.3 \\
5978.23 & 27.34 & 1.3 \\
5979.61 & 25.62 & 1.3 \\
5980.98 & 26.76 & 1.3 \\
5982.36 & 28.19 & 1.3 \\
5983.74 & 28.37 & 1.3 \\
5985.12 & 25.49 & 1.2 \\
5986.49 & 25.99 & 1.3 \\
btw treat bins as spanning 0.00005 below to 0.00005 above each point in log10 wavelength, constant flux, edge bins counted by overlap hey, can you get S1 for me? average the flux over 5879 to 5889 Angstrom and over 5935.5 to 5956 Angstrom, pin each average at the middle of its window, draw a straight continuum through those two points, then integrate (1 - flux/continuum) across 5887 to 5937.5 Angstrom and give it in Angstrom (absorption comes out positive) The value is 1.7 Angstrom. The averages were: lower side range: 26.3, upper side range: 26.1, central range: 25.3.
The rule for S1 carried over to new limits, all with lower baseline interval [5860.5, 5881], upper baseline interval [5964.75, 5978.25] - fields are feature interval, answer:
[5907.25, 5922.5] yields 0.5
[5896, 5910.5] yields 1.3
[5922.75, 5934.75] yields 0.6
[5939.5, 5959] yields 0.7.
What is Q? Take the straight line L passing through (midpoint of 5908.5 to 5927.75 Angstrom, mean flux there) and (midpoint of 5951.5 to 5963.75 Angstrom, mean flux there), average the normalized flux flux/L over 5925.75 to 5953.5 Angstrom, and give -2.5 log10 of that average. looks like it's 0.02 mag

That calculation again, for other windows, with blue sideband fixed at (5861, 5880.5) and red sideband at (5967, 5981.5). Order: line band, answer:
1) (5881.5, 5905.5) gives 0.10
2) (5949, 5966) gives 0.04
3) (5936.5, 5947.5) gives 0.02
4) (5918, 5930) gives 0.05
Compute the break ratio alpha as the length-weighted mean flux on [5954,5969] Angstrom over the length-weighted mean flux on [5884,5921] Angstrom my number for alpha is 1.06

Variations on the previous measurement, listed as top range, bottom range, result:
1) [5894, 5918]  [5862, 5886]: 0.94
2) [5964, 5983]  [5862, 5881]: 1.00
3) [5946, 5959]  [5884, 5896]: 1.03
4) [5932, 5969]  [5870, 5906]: 1.02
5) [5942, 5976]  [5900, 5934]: 1.03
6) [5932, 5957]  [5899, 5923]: 1.01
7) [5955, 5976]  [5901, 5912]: 1.05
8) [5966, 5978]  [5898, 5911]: 1.09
